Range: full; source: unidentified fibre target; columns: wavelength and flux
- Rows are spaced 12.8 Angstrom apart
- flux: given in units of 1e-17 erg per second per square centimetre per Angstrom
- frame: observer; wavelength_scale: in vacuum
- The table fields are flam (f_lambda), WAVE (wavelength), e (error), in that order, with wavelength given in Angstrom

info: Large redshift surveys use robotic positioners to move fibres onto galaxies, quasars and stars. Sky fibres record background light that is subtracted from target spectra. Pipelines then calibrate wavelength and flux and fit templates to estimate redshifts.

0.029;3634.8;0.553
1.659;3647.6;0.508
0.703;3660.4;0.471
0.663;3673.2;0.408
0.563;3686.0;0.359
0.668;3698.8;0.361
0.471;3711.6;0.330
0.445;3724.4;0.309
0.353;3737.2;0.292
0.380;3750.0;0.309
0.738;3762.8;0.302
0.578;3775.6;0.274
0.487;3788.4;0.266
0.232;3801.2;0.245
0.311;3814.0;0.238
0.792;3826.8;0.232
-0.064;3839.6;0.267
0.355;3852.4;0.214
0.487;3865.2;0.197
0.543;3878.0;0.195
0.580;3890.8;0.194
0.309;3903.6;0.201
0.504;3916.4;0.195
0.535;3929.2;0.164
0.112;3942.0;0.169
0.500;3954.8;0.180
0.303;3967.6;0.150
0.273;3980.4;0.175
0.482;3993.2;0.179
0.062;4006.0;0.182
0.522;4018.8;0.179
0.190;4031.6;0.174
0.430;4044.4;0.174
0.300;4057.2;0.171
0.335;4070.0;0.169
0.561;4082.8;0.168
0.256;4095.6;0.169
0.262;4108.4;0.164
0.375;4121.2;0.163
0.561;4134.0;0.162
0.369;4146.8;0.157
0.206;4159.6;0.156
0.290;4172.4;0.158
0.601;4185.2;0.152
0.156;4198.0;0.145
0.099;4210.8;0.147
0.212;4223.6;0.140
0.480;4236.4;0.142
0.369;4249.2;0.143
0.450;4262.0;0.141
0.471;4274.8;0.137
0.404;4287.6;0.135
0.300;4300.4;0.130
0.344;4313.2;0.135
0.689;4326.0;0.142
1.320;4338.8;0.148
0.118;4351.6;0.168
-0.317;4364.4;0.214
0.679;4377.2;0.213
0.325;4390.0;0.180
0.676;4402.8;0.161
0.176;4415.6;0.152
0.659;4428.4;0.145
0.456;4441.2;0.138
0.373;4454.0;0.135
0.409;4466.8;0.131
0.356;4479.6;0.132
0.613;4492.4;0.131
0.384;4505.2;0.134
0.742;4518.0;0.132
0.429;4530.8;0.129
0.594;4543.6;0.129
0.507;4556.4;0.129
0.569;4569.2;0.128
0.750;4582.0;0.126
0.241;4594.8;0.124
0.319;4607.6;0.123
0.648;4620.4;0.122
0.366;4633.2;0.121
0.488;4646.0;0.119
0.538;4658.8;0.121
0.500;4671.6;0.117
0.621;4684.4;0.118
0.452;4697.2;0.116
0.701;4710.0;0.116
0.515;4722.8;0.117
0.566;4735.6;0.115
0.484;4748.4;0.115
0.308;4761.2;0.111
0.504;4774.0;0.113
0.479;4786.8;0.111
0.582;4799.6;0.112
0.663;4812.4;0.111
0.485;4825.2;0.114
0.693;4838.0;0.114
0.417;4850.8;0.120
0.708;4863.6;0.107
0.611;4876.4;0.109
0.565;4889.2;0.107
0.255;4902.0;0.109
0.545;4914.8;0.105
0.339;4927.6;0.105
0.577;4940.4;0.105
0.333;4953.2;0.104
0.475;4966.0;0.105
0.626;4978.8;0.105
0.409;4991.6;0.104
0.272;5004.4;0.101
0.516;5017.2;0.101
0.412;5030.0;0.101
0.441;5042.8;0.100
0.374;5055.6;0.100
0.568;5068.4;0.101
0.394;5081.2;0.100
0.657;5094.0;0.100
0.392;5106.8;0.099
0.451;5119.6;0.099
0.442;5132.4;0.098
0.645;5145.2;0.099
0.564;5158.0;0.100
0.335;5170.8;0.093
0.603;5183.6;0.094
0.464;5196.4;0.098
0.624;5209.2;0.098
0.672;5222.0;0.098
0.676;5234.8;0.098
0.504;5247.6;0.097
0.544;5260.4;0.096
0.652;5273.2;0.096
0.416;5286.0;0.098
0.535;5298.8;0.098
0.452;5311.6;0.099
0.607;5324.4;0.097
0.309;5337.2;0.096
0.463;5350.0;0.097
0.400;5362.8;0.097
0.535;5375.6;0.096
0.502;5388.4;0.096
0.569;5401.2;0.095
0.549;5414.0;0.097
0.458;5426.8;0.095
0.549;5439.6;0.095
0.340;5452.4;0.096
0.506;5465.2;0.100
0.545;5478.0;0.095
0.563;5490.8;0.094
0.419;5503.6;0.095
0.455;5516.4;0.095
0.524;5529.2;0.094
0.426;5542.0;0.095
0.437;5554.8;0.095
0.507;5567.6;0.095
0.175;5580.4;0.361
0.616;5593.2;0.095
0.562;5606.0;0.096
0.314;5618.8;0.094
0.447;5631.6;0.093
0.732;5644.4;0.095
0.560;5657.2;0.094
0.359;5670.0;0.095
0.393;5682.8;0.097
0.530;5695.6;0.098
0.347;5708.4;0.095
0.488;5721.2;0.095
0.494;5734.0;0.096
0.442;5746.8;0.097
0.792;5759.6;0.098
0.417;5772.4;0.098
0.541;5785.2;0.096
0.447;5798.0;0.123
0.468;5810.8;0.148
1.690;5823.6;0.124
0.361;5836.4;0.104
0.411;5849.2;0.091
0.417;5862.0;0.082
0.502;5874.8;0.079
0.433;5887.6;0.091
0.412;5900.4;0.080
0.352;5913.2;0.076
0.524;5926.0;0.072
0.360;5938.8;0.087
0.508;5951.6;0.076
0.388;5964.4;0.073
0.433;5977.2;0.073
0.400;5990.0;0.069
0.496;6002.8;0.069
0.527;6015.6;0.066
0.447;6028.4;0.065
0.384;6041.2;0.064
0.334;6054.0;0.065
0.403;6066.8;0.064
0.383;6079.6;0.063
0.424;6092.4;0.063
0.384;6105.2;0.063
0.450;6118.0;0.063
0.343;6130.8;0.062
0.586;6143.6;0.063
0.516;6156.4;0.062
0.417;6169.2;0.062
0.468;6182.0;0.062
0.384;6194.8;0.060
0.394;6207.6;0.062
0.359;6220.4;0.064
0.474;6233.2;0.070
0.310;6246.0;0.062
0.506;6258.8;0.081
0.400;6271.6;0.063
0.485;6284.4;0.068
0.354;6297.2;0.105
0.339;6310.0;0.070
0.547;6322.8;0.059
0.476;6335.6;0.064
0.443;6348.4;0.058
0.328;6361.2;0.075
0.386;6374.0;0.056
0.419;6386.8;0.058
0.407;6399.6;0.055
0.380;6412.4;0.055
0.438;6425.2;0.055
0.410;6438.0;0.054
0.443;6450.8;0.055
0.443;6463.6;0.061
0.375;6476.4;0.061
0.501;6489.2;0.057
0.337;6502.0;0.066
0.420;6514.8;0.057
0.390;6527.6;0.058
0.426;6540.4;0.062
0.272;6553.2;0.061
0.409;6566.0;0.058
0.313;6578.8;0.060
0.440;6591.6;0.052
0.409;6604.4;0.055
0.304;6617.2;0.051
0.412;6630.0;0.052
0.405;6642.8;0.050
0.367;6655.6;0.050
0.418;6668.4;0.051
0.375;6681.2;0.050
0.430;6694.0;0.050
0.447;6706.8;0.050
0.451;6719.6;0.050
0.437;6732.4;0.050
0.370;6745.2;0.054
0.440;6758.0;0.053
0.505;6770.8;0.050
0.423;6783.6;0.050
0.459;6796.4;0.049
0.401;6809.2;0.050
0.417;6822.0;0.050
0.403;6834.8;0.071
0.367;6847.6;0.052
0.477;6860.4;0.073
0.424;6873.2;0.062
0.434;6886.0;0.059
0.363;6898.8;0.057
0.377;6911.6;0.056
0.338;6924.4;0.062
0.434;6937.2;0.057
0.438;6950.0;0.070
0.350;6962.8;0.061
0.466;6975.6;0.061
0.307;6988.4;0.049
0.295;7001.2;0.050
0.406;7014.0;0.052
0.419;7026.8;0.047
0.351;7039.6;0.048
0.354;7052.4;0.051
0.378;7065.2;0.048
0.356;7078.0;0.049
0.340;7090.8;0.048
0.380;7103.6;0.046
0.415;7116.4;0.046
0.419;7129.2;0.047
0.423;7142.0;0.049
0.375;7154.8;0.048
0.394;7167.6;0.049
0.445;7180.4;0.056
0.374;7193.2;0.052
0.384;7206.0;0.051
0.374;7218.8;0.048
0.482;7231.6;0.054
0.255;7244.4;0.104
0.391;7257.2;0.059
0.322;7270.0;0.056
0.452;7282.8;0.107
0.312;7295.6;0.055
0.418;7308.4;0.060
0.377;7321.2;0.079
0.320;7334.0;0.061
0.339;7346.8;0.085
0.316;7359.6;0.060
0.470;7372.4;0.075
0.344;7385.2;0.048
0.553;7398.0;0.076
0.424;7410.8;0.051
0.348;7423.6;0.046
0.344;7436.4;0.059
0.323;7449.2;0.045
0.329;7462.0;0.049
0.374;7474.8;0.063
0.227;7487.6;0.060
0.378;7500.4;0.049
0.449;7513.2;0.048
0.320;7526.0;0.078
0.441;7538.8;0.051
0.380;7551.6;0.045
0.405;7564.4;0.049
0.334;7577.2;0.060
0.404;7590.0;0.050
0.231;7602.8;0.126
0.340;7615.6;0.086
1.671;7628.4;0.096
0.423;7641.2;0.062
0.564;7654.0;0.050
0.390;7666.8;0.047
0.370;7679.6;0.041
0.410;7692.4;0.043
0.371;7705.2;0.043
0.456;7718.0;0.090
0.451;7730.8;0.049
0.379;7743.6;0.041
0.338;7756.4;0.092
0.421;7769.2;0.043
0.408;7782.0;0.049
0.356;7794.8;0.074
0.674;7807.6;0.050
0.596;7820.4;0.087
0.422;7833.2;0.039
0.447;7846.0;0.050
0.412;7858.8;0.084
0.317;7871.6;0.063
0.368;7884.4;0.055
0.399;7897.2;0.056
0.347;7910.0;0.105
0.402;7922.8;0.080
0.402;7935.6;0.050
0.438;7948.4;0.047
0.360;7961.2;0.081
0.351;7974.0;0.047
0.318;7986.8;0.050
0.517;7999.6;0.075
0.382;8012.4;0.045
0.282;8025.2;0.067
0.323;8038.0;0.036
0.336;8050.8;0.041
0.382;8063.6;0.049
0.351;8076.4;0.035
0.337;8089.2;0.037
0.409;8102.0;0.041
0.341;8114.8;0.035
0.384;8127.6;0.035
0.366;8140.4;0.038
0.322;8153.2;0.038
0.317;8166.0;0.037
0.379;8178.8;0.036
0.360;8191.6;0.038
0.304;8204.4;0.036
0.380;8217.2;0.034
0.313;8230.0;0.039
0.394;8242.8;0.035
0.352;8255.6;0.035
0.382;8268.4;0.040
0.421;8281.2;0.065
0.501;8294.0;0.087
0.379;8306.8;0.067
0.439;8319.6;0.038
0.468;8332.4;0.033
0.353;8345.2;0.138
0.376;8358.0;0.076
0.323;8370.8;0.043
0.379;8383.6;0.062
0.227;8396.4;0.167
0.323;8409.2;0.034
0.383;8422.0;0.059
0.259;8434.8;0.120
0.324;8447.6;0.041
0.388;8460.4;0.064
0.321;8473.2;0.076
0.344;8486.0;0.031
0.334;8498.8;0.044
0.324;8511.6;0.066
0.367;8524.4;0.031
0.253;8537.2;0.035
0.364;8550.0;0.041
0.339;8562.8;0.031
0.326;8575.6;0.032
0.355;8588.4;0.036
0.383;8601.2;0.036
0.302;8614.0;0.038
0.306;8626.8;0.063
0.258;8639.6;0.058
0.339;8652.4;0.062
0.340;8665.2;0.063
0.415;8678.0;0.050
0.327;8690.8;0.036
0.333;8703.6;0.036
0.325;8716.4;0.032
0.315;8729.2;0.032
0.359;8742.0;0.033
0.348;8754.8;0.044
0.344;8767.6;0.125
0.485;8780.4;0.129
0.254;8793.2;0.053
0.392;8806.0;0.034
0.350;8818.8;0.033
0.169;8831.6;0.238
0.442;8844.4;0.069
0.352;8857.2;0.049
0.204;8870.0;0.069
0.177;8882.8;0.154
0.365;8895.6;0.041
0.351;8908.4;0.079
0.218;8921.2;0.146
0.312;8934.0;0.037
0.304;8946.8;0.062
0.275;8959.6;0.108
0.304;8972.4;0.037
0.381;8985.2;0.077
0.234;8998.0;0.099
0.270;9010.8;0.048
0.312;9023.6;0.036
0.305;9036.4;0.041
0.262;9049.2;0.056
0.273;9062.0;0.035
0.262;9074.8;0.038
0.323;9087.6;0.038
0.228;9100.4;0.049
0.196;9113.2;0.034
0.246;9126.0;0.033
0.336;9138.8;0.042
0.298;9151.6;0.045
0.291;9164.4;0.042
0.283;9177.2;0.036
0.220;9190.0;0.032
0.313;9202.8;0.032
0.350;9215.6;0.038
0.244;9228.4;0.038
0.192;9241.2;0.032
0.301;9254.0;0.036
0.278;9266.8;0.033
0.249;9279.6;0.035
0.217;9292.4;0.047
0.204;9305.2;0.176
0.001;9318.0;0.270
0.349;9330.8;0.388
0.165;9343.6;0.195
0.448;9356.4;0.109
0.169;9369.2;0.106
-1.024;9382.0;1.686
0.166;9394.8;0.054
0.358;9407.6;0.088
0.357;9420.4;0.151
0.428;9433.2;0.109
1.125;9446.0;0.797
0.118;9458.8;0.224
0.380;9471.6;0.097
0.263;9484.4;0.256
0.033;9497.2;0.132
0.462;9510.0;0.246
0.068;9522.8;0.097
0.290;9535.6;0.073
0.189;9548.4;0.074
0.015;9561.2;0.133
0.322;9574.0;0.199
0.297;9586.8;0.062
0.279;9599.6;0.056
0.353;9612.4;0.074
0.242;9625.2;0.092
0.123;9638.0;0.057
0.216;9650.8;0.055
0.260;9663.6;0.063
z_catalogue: 0.16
